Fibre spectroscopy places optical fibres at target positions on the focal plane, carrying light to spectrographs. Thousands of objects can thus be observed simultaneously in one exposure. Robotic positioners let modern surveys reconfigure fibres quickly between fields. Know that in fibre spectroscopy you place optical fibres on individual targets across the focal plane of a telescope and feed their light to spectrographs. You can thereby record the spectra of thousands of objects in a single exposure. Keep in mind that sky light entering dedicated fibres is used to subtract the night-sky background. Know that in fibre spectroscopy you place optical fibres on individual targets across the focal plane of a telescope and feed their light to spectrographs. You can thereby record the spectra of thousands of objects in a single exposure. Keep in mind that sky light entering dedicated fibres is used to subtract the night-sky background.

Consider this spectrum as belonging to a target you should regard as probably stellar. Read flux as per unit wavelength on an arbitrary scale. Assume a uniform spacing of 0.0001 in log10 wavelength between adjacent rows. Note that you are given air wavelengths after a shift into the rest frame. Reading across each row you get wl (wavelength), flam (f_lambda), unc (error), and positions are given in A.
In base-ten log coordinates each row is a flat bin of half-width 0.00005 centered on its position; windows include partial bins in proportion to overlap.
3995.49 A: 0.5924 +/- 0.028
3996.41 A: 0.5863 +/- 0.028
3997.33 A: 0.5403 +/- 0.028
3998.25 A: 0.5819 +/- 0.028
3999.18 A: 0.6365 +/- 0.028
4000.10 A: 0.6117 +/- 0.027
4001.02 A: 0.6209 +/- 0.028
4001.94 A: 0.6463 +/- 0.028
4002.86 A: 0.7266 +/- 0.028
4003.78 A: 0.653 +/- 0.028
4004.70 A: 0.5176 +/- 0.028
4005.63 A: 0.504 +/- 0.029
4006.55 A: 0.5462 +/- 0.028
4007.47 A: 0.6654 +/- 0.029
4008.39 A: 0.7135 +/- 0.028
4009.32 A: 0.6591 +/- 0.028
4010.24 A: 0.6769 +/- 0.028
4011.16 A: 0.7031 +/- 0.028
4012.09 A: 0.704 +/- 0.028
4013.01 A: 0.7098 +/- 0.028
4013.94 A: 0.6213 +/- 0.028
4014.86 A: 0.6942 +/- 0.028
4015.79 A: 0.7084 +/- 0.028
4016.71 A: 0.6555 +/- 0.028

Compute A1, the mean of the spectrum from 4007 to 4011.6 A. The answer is 0.684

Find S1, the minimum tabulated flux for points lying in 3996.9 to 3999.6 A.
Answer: 0.5403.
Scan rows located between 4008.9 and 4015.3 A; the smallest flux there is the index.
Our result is 0.6213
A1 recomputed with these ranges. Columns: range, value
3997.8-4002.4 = 0.619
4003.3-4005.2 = 0.584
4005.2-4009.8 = 0.619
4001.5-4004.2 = 0.677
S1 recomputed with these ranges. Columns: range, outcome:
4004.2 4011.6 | 0.504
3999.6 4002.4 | 0.6117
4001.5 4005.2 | 0.5176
